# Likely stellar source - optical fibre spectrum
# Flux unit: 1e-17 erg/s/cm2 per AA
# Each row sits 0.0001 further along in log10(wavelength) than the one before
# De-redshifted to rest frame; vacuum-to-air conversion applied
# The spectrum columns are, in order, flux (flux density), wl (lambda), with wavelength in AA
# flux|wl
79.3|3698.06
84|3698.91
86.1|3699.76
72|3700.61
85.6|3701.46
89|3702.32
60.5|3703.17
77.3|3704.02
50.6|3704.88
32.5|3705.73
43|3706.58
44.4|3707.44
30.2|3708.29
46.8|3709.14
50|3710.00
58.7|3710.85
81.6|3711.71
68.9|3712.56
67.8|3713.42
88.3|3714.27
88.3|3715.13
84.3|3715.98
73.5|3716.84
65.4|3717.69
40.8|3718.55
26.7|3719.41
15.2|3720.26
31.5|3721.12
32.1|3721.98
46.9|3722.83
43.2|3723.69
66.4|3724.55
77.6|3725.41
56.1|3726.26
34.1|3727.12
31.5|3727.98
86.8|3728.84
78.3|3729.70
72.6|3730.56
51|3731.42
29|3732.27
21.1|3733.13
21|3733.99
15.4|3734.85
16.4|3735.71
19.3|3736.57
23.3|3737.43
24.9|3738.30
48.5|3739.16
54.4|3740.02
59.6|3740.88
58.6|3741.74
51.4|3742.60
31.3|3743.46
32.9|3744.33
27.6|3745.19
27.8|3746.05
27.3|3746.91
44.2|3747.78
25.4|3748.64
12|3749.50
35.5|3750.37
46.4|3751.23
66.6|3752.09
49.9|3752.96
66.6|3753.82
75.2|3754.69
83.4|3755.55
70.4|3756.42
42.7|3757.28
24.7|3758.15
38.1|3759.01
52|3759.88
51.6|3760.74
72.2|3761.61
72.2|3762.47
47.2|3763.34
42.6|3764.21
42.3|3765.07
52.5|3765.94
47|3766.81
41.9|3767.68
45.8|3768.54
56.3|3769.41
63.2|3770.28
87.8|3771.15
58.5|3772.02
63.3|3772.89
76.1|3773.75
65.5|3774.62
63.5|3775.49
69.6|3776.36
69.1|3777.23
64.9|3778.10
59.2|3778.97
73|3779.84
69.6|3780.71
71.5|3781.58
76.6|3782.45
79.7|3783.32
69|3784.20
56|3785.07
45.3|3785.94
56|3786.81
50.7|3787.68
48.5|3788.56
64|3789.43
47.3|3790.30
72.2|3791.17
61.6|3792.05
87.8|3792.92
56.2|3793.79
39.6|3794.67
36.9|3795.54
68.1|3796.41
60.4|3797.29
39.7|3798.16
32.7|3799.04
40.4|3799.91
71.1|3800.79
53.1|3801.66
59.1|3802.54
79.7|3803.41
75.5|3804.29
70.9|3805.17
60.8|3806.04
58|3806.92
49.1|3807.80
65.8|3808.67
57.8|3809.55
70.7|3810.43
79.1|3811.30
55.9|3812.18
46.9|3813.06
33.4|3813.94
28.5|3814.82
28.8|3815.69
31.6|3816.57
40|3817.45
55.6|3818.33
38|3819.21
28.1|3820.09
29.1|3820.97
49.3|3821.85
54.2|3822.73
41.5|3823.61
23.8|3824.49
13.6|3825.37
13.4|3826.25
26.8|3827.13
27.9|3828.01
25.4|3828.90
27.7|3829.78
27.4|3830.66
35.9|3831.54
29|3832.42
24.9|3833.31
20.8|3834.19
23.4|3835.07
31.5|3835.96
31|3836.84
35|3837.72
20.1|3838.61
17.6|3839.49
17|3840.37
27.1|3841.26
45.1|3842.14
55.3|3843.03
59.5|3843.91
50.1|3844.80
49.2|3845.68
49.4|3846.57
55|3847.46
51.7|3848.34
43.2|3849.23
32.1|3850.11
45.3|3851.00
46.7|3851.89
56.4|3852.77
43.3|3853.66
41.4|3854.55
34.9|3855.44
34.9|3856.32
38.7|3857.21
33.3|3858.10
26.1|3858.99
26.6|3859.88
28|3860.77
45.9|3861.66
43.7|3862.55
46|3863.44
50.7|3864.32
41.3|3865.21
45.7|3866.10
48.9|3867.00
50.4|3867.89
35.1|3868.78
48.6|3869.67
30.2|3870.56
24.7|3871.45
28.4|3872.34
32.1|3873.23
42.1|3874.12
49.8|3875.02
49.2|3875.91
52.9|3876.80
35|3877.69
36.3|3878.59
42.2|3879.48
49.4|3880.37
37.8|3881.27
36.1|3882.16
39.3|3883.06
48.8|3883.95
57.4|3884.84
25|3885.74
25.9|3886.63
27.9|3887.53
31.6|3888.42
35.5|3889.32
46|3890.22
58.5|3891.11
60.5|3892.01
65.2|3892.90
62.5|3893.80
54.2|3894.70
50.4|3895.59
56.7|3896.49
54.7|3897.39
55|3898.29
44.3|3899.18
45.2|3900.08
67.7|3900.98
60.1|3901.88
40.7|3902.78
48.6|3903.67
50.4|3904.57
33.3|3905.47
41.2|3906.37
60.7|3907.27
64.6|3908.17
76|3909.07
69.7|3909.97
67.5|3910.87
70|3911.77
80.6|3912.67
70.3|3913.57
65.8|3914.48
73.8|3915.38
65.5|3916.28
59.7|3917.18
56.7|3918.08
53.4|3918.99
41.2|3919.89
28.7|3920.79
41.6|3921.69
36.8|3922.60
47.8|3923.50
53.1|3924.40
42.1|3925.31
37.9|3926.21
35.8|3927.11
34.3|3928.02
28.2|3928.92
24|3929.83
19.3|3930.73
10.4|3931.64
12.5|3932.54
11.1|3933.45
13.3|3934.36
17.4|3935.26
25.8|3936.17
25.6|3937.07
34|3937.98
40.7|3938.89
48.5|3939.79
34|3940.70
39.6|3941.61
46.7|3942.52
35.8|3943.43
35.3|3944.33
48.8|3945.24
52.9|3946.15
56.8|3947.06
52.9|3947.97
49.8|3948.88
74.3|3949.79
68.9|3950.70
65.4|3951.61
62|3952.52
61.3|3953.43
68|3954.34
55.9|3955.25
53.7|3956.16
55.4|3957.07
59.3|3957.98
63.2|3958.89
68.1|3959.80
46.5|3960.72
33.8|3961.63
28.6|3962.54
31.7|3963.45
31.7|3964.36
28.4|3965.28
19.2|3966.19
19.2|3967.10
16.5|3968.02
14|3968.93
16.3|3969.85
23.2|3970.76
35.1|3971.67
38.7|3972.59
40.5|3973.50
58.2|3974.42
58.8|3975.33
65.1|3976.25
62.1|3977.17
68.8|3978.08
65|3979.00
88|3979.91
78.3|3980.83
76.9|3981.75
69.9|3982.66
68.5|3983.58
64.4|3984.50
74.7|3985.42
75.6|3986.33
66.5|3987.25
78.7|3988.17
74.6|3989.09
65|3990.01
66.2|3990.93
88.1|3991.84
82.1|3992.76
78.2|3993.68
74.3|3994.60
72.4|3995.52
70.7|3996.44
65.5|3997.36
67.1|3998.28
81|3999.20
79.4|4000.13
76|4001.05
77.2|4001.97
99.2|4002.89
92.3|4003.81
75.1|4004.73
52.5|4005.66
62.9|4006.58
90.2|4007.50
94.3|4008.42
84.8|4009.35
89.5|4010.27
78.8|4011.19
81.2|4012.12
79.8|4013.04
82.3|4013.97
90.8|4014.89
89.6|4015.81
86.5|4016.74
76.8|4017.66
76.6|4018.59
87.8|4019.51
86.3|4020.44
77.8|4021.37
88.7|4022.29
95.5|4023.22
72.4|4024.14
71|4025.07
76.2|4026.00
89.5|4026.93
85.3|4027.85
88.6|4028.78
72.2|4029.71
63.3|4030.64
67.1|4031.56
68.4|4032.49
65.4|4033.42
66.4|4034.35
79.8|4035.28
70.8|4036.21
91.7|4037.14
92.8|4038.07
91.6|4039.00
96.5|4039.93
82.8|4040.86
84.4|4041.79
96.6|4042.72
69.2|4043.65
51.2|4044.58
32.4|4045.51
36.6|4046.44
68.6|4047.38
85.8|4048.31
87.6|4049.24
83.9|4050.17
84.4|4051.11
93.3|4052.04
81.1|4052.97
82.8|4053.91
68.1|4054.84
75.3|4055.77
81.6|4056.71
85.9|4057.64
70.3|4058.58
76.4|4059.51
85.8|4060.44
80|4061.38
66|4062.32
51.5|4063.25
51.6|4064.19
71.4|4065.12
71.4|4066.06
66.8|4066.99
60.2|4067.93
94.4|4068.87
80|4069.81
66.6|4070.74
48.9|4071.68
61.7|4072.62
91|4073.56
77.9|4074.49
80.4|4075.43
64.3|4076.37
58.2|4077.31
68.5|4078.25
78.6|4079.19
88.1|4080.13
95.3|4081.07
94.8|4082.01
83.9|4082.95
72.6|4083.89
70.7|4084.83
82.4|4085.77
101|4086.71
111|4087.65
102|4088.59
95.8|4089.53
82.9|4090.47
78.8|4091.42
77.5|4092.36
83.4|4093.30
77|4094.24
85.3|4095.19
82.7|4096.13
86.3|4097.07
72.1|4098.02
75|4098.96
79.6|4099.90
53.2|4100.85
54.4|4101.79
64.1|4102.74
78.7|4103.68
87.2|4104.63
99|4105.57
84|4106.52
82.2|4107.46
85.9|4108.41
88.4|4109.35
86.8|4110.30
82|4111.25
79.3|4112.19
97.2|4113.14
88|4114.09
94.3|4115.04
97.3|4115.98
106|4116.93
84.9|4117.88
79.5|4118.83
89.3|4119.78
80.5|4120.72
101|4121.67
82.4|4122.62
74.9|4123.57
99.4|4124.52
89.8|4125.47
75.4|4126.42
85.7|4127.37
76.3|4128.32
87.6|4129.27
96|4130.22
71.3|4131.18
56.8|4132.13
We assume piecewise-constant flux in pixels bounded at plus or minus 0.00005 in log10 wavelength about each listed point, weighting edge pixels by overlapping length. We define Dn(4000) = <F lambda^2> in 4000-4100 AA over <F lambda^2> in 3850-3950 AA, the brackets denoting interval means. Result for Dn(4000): 1.92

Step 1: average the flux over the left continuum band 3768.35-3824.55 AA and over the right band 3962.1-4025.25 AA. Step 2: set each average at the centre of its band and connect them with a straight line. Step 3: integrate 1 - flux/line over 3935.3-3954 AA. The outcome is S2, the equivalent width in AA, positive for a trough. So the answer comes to 5.02 AA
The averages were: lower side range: 56.9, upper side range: 67.4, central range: 47.4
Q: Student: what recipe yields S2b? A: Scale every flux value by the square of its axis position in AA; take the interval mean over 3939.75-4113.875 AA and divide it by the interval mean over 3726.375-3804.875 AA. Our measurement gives 1.5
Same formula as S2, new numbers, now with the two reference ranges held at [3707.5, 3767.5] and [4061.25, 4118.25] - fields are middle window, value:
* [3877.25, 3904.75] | 6.8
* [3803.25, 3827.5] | 3.9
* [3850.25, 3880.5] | 9.7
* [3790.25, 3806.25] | -1.5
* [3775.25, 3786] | -3.1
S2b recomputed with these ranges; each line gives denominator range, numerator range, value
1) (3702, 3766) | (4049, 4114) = 1.92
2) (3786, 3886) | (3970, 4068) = 1.89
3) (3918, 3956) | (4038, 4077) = 1.92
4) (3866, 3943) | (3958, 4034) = 1.59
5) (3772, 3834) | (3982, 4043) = 1.71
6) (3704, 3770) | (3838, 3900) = 0.94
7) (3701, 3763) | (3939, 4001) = 1.28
